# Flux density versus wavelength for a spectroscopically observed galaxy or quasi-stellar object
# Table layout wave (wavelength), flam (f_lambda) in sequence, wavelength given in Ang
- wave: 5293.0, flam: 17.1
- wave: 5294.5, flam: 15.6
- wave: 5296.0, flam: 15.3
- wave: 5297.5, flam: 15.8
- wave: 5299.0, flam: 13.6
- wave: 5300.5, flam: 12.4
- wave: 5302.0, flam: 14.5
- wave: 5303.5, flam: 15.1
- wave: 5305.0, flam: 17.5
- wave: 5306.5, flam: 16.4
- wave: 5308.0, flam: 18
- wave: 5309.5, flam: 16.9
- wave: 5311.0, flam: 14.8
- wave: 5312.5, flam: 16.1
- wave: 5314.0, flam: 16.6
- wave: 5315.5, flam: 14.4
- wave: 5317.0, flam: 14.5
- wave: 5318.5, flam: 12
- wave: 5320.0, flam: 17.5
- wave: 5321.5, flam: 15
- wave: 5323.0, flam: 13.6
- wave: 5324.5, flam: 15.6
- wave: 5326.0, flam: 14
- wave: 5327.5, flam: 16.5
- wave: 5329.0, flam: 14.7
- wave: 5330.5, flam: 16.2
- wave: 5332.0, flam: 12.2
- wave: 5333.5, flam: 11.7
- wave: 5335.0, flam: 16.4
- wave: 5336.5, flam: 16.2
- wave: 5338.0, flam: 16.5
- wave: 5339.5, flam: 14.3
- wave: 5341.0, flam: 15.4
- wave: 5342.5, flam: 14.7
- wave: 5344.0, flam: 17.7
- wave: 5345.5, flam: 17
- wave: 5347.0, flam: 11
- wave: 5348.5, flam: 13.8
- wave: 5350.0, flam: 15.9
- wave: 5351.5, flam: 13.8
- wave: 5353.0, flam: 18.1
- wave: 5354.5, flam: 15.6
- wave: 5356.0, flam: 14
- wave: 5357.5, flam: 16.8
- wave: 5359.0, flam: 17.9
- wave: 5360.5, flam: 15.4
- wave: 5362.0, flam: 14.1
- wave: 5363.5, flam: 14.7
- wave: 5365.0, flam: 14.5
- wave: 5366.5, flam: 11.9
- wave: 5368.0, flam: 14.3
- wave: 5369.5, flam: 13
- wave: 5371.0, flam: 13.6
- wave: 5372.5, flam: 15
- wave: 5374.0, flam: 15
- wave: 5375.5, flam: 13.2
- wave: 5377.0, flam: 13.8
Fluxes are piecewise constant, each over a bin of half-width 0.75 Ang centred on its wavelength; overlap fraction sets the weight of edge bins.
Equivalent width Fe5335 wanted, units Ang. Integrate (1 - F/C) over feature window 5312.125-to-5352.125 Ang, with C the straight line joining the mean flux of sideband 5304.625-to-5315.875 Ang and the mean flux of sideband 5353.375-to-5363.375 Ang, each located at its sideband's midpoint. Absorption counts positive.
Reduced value 2.8 Ang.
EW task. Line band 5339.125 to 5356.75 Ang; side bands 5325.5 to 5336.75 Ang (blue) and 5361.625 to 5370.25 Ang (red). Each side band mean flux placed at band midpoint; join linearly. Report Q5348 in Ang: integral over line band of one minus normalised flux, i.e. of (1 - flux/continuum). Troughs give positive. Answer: -1.1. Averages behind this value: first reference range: 14.7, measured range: 15.1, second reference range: 13.7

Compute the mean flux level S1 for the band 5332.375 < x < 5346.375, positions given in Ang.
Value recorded 15.4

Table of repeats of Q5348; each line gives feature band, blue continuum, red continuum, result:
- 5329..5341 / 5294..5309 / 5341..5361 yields 0.5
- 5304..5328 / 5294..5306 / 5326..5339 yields -0.9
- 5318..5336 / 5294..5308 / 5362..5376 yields 0.1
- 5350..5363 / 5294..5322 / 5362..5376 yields -1.3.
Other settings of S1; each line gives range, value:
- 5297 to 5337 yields 15.1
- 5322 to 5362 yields 15.2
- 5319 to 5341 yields 15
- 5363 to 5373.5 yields 13.9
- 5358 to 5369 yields 14.7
